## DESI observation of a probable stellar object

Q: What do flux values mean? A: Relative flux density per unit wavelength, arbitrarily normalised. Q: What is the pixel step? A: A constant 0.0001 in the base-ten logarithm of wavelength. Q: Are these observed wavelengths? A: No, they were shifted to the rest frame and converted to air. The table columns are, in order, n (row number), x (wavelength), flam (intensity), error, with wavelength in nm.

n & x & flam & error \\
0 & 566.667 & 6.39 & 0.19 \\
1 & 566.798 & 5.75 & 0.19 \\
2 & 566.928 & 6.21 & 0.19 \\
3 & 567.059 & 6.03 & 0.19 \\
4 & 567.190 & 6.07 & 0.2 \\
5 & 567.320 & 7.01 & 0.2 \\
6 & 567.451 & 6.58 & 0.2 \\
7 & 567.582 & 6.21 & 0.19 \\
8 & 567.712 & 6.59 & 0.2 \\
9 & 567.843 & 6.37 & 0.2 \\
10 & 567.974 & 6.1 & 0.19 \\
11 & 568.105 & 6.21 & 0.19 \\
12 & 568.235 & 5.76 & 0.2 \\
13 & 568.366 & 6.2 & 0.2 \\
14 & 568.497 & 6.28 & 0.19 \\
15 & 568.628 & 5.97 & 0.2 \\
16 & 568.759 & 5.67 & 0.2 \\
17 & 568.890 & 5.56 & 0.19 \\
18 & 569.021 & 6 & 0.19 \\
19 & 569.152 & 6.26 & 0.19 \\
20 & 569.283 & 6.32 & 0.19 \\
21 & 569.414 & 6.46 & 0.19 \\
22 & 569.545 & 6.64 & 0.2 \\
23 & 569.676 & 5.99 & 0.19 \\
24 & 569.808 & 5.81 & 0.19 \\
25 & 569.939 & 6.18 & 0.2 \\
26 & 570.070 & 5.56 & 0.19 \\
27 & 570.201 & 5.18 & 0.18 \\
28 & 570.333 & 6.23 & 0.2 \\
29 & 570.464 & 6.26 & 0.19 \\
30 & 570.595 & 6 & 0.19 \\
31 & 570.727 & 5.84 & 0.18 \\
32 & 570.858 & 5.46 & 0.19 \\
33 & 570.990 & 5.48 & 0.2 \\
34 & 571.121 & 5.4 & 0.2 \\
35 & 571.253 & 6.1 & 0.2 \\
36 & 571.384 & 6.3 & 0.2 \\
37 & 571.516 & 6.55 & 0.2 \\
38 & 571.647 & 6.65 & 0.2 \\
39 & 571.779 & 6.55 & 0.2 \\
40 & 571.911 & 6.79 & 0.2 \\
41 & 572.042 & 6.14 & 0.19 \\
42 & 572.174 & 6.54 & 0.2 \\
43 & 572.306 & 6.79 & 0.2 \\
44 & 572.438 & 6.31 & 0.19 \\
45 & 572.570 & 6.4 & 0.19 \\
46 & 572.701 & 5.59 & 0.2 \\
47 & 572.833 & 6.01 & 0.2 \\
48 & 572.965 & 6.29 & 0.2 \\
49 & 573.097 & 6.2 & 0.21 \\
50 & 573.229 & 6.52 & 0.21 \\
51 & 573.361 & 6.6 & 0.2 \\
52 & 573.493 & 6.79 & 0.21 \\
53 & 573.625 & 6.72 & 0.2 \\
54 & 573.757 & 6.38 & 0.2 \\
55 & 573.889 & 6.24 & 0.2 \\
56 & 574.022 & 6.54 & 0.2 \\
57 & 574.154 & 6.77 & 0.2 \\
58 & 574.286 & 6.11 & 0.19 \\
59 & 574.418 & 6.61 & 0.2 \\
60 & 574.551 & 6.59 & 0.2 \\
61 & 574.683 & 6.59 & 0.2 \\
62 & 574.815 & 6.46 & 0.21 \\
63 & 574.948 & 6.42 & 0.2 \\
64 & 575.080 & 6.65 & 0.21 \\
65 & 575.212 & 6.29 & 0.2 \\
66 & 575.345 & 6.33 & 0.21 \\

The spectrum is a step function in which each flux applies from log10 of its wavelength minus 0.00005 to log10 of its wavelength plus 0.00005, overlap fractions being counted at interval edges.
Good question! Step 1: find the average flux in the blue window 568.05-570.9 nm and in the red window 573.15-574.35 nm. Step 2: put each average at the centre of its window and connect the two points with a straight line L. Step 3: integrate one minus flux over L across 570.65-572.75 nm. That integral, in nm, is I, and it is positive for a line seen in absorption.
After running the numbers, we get 0.028 nm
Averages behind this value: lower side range 6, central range 6.18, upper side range 6.52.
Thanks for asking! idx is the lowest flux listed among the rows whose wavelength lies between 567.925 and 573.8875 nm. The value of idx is 5.18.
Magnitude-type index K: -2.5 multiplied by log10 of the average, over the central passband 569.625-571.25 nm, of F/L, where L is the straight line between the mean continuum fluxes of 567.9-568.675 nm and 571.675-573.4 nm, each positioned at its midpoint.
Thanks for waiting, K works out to 0.08 mag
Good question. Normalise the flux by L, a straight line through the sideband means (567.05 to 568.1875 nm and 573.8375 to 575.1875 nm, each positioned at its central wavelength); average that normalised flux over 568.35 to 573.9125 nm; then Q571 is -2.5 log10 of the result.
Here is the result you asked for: 0.05 mag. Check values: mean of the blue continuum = 6.36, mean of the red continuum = 6.49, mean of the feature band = 6.17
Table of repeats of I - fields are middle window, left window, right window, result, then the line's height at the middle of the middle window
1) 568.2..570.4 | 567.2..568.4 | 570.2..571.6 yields 0.05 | 6.14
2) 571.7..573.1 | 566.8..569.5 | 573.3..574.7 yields 0.02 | 6.44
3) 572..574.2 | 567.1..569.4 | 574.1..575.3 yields 0.01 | 6.42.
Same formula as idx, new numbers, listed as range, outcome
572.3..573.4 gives 5.59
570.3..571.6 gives 5.4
